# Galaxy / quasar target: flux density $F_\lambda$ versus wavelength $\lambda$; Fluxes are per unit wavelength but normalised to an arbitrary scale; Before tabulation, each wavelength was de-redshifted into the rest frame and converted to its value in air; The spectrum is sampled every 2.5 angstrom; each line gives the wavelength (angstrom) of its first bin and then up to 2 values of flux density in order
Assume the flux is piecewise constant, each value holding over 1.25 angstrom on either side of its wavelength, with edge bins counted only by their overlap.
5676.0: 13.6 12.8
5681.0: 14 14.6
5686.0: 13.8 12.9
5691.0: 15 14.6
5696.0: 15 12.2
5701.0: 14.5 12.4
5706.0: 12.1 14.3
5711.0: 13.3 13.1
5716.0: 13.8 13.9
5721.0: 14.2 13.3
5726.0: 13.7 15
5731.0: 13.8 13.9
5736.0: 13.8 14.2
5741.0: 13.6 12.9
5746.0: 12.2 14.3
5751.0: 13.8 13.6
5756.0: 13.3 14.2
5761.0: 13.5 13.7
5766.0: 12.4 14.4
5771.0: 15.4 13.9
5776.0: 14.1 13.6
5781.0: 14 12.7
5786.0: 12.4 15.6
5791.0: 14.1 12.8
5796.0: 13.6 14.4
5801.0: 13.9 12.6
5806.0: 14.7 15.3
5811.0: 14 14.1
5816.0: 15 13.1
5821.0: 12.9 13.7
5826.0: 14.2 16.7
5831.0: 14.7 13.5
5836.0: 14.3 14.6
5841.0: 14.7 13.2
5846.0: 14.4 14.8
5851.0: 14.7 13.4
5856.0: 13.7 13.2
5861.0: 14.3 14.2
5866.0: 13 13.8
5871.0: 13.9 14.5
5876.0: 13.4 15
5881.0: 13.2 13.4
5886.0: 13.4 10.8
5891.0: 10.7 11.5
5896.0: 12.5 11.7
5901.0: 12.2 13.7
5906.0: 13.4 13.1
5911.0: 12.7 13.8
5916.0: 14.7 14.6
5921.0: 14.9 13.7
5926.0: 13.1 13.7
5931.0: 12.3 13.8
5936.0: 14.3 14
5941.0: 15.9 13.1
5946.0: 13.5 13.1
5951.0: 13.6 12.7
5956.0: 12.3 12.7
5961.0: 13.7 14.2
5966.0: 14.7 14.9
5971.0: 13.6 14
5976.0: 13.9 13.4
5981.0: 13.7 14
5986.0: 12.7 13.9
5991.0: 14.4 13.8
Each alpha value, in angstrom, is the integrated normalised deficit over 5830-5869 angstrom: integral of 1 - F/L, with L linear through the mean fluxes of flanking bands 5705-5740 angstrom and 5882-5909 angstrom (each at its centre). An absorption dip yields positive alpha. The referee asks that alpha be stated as -3.9 angstrom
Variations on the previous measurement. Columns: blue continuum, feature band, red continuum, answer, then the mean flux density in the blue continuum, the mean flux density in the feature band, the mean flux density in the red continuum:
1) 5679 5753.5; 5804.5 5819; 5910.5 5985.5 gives -0.7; 13.7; 14.4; 13.8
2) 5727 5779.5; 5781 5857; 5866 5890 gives -2.6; 13.8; 14.1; 13.4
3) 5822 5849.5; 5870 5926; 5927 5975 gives 3.2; 14.4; 13.2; 13.7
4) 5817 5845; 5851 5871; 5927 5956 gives 0.4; 14.2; 13.7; 13.6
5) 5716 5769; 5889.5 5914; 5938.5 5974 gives 2.2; 13.7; 12.5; 13.7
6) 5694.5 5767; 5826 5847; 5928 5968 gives -1.4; 13.6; 14.5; 13.6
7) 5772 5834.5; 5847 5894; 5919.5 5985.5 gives 1.4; 14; 13.5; 13.7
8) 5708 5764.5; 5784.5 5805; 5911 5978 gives 0.1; 13.7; 13.7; 13.8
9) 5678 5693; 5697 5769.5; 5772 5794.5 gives 1.4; 13.9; 13.6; 13.7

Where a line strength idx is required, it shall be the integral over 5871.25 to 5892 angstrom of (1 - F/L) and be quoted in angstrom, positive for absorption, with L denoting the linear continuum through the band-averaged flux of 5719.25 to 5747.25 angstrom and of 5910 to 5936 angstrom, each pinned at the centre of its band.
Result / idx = 1.0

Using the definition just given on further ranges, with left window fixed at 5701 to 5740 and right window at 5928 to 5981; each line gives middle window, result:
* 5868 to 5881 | -0.35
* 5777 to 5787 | 0.34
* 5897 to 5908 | 0.74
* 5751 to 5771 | -0.05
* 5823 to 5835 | -0.81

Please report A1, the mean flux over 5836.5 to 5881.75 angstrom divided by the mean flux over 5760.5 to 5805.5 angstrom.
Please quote 1.0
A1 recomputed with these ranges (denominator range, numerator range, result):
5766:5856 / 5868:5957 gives 0.95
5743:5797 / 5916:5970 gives 1.01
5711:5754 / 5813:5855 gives 1.04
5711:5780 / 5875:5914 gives 0.93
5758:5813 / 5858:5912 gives 0.94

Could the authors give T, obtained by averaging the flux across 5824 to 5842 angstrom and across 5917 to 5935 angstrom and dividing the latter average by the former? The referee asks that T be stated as 0.9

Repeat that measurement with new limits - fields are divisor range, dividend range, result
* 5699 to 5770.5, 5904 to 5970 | 1.01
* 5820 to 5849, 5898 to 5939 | 0.95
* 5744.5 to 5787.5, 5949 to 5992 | 1.00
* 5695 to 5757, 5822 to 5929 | 1.00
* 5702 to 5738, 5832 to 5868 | 1.03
